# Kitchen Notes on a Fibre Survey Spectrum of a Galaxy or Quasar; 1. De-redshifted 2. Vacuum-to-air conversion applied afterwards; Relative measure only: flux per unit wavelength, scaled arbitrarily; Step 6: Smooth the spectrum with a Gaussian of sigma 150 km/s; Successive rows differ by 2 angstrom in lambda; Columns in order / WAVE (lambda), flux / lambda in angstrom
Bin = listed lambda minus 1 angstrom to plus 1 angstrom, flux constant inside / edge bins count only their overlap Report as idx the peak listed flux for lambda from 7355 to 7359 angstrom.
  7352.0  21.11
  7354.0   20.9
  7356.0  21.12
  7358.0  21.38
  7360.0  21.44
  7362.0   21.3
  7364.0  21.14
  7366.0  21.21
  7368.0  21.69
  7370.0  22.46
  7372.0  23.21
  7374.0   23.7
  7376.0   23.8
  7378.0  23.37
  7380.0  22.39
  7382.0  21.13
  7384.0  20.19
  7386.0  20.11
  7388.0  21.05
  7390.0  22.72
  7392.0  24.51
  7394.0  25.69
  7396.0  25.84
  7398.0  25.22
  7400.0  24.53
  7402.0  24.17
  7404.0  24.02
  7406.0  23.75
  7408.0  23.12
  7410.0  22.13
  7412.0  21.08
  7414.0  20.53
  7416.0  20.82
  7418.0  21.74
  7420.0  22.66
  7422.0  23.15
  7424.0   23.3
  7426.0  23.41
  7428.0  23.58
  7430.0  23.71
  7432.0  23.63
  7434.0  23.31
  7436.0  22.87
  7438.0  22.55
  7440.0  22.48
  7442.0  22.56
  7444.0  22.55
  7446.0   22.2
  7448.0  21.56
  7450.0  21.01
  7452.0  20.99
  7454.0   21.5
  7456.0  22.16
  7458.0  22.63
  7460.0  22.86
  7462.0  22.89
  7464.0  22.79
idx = 21.38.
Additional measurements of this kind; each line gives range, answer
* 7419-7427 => 23.41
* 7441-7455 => 22.56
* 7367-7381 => 23.8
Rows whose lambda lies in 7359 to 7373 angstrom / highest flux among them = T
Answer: 23.21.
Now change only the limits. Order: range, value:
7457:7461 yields 22.86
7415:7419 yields 21.74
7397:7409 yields 25.22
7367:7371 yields 22.46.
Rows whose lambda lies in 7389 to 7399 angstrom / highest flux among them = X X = 25.84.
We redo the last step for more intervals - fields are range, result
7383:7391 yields 22.72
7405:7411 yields 23.75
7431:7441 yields 23.63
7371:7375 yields 23.7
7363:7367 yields 21.21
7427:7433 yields 23.71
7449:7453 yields 21.01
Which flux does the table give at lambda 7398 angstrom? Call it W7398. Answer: 25.22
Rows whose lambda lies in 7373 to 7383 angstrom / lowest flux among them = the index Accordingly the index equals 21.13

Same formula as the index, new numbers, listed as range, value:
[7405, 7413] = 21.08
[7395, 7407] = 23.75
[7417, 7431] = 21.74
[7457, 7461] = 22.63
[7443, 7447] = 22.2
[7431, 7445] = 22.48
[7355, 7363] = 21.12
